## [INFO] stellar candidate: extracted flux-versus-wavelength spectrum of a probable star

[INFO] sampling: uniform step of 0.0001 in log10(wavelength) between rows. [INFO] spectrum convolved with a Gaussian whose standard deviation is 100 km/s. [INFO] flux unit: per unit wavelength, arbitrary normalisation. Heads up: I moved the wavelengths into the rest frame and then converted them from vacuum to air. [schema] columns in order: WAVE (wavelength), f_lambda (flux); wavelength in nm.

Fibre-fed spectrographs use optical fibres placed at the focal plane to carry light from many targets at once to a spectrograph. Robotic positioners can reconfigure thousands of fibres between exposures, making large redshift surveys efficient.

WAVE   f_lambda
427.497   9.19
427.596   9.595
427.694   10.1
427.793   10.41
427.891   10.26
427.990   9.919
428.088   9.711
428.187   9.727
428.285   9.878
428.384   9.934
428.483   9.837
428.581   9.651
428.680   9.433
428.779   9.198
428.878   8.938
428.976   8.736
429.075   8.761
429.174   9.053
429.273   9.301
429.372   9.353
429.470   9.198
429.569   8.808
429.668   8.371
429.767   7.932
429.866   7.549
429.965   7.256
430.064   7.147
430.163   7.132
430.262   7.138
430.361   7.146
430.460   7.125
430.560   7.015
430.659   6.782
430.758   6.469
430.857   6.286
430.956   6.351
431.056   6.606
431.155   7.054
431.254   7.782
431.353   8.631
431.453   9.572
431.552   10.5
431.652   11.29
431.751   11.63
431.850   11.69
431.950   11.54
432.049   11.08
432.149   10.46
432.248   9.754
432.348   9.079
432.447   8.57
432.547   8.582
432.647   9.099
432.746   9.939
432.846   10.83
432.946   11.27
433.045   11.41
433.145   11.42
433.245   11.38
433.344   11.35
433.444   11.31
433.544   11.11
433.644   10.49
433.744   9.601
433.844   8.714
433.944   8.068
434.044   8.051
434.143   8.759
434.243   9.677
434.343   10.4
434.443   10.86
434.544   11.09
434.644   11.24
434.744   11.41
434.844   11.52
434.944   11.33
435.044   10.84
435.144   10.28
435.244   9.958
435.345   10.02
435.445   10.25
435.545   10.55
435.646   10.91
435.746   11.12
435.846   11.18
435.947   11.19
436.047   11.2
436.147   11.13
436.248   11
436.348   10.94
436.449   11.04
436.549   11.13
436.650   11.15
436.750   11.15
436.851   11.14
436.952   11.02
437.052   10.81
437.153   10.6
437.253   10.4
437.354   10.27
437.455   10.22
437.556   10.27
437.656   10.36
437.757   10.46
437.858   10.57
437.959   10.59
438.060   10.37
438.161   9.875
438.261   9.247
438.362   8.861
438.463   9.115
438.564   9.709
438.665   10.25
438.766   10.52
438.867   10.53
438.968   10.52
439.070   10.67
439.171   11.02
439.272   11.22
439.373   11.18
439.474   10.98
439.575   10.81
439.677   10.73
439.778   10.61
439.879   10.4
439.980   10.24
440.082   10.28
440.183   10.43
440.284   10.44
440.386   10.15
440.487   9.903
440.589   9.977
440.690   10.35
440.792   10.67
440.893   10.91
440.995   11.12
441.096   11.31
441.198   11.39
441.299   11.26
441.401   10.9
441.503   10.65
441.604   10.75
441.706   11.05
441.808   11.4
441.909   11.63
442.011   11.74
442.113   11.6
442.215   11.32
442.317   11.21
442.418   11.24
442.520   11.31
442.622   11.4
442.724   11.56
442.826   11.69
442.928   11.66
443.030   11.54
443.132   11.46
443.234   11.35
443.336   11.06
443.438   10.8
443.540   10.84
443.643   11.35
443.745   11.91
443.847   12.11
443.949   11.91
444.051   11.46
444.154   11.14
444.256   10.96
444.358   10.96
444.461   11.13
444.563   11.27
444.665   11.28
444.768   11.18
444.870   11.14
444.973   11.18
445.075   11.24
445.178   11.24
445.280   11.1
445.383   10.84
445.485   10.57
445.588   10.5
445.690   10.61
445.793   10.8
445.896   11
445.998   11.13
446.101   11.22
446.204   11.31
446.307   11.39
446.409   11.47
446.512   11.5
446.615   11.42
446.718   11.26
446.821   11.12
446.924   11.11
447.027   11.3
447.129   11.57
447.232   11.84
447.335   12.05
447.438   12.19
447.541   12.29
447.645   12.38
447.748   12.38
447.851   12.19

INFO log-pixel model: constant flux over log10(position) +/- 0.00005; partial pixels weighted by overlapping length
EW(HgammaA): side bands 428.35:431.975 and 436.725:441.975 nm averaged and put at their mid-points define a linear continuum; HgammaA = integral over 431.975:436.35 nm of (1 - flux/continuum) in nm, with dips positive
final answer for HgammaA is -0.47 nm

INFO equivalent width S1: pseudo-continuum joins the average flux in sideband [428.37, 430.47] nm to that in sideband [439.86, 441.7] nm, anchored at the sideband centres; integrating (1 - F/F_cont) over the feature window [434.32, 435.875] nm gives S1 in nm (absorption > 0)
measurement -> -0.203 nm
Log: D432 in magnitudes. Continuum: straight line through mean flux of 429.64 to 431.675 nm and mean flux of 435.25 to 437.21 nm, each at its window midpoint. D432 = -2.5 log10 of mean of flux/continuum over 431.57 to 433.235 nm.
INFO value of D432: -0.21 mag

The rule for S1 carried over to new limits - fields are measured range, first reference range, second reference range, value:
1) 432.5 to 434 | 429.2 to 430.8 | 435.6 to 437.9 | -0.17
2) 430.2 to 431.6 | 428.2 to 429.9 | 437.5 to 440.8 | 0.28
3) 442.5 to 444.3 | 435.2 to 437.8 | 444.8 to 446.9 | -0.07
